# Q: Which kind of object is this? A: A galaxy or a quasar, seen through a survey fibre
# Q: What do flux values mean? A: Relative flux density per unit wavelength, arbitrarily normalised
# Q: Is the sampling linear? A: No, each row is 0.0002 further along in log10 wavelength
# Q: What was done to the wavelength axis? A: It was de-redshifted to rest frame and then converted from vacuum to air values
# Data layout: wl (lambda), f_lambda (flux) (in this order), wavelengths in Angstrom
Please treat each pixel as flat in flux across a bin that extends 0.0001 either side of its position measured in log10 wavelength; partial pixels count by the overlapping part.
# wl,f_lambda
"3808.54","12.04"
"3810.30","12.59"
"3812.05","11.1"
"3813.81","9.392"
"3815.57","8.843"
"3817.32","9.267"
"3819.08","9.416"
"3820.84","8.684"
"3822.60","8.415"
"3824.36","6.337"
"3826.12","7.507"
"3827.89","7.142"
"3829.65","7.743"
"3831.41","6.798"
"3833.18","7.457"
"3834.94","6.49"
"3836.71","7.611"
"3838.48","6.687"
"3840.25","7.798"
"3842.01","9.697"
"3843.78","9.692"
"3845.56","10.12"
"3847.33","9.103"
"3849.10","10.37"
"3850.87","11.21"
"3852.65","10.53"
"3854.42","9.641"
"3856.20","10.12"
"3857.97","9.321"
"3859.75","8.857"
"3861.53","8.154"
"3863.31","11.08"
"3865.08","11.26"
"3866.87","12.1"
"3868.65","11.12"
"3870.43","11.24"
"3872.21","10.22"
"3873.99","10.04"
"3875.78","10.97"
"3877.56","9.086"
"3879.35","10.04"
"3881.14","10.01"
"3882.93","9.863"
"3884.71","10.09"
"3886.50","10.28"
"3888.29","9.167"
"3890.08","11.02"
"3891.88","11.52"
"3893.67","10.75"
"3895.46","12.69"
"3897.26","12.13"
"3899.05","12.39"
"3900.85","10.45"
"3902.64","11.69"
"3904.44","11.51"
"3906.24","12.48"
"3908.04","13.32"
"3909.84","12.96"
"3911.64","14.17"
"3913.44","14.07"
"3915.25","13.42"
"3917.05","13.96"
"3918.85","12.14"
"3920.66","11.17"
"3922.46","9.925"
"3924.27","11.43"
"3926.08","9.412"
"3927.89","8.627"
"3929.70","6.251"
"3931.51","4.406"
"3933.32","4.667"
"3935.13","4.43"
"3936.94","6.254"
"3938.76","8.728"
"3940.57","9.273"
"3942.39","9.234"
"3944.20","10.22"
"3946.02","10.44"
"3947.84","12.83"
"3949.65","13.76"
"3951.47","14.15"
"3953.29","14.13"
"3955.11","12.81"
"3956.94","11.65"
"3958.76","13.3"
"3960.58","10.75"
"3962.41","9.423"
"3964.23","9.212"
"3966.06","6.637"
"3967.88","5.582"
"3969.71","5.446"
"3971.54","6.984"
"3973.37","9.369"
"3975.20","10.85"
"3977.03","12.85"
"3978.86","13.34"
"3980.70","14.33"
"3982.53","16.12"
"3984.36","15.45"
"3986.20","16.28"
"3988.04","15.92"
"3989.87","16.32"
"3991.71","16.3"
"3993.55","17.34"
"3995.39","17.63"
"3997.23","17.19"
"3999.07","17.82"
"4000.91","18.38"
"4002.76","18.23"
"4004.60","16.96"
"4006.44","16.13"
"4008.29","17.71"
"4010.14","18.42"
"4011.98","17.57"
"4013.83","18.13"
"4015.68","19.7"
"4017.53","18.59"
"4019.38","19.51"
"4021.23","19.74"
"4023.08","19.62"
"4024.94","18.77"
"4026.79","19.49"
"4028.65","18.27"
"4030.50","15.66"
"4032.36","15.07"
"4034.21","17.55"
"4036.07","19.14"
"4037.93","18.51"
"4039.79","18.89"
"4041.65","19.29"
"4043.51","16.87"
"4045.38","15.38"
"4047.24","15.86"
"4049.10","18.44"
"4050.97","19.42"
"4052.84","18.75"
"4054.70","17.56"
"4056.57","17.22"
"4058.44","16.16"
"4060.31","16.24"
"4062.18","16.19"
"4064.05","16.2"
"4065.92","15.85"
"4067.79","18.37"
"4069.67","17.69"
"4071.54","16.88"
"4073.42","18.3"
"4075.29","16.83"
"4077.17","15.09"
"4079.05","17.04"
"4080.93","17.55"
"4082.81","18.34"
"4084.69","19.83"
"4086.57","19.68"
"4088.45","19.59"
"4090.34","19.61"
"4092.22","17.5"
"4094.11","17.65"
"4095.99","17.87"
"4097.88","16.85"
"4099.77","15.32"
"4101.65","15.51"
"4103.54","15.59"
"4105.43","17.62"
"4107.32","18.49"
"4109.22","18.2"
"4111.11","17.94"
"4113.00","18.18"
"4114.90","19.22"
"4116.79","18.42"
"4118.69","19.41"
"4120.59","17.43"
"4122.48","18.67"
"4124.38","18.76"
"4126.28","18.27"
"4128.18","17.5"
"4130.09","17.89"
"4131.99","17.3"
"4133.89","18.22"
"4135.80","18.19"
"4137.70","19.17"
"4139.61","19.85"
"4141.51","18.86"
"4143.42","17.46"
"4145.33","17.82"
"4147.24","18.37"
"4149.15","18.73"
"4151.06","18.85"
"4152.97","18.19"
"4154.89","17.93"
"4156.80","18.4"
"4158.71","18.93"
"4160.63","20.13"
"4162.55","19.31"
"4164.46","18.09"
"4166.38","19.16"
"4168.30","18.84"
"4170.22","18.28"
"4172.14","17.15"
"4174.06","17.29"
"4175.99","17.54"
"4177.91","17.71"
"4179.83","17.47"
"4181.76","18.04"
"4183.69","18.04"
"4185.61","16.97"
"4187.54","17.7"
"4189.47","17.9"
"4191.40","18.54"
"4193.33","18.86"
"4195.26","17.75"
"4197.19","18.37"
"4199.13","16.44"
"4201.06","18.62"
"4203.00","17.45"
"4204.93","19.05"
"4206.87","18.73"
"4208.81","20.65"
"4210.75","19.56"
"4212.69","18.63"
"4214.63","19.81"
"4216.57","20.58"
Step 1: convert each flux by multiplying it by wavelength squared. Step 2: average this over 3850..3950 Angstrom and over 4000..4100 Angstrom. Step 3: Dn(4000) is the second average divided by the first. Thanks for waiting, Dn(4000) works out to 1.8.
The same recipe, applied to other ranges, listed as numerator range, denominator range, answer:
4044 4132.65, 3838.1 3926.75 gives 1.80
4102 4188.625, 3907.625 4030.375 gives 1.49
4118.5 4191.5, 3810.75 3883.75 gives 2.29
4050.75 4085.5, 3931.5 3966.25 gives 1.83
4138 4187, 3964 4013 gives 1.39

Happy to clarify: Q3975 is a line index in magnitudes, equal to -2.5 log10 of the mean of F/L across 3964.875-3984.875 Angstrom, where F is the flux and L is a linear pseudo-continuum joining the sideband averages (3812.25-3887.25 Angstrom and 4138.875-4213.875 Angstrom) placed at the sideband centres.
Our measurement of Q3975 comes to 0.21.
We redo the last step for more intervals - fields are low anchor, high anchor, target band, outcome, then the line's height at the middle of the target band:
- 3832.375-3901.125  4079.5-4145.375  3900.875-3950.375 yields 0.15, 12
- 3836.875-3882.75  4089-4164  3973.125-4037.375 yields -0.17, 14.4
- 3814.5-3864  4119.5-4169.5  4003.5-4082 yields -0.16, 15.2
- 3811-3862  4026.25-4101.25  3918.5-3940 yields 0.46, 12.3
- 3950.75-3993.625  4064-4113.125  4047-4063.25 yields -0.09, 16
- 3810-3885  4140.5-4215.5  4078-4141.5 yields -0.10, 16.5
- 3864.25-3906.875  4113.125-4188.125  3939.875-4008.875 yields 0.02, 13.4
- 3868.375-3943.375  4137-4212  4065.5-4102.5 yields -0.13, 15.7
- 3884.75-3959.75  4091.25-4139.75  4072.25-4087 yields -0.07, 16.6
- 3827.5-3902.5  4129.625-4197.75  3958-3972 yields 0.44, 12.7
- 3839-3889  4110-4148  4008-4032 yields -0.23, 14.9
